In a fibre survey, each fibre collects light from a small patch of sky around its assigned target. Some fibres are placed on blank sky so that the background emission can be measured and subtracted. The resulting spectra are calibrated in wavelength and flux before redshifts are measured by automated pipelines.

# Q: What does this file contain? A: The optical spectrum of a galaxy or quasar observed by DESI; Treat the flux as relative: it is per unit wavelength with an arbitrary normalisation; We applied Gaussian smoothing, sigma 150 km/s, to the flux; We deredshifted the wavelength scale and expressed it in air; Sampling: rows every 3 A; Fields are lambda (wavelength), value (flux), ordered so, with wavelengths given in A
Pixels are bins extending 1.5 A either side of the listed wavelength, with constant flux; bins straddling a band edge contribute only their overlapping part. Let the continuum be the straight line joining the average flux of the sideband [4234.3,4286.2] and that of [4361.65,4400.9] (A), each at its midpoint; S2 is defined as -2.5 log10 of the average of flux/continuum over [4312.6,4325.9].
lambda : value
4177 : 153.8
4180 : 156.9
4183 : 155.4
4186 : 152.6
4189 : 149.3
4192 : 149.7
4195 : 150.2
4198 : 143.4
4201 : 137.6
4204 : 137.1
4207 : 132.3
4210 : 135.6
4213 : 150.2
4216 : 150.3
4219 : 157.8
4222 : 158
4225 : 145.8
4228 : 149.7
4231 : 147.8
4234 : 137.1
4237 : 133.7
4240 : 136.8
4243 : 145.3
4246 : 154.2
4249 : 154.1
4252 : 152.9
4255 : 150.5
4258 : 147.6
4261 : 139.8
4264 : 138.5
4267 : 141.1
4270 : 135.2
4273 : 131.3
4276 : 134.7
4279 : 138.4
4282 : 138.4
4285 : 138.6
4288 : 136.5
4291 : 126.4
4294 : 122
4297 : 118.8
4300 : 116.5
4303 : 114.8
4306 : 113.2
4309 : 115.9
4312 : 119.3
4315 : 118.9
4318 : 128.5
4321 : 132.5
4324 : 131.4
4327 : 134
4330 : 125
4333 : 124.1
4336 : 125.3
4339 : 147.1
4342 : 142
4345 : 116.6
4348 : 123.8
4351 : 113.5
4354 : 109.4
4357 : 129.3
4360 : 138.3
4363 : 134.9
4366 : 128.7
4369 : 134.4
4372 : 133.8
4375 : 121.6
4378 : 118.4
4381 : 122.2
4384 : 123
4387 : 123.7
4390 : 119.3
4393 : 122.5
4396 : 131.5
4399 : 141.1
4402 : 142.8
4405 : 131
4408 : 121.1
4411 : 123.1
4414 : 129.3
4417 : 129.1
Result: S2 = 0.06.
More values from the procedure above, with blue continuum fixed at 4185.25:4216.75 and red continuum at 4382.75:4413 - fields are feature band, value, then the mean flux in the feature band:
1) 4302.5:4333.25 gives 0.091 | 124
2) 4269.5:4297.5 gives 0.040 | 132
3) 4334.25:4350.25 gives 0.021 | 130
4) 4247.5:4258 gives -0.089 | 152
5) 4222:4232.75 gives -0.053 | 149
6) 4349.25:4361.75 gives 0.073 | 123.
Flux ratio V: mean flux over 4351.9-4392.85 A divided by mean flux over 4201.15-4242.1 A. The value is 0.9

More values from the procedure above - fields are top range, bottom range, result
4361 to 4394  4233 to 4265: 0.87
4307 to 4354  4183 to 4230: 0.86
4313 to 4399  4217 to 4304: 0.91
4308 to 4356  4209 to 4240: 0.86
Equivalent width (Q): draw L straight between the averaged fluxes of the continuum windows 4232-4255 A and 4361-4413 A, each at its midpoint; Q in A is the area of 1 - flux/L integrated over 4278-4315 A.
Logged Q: 3.86 A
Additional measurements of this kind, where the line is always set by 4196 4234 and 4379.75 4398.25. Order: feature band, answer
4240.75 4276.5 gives -0.98 A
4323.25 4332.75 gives 0.18 A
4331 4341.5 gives -0.17 A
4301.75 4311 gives 1.34 A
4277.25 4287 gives -0.08 A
